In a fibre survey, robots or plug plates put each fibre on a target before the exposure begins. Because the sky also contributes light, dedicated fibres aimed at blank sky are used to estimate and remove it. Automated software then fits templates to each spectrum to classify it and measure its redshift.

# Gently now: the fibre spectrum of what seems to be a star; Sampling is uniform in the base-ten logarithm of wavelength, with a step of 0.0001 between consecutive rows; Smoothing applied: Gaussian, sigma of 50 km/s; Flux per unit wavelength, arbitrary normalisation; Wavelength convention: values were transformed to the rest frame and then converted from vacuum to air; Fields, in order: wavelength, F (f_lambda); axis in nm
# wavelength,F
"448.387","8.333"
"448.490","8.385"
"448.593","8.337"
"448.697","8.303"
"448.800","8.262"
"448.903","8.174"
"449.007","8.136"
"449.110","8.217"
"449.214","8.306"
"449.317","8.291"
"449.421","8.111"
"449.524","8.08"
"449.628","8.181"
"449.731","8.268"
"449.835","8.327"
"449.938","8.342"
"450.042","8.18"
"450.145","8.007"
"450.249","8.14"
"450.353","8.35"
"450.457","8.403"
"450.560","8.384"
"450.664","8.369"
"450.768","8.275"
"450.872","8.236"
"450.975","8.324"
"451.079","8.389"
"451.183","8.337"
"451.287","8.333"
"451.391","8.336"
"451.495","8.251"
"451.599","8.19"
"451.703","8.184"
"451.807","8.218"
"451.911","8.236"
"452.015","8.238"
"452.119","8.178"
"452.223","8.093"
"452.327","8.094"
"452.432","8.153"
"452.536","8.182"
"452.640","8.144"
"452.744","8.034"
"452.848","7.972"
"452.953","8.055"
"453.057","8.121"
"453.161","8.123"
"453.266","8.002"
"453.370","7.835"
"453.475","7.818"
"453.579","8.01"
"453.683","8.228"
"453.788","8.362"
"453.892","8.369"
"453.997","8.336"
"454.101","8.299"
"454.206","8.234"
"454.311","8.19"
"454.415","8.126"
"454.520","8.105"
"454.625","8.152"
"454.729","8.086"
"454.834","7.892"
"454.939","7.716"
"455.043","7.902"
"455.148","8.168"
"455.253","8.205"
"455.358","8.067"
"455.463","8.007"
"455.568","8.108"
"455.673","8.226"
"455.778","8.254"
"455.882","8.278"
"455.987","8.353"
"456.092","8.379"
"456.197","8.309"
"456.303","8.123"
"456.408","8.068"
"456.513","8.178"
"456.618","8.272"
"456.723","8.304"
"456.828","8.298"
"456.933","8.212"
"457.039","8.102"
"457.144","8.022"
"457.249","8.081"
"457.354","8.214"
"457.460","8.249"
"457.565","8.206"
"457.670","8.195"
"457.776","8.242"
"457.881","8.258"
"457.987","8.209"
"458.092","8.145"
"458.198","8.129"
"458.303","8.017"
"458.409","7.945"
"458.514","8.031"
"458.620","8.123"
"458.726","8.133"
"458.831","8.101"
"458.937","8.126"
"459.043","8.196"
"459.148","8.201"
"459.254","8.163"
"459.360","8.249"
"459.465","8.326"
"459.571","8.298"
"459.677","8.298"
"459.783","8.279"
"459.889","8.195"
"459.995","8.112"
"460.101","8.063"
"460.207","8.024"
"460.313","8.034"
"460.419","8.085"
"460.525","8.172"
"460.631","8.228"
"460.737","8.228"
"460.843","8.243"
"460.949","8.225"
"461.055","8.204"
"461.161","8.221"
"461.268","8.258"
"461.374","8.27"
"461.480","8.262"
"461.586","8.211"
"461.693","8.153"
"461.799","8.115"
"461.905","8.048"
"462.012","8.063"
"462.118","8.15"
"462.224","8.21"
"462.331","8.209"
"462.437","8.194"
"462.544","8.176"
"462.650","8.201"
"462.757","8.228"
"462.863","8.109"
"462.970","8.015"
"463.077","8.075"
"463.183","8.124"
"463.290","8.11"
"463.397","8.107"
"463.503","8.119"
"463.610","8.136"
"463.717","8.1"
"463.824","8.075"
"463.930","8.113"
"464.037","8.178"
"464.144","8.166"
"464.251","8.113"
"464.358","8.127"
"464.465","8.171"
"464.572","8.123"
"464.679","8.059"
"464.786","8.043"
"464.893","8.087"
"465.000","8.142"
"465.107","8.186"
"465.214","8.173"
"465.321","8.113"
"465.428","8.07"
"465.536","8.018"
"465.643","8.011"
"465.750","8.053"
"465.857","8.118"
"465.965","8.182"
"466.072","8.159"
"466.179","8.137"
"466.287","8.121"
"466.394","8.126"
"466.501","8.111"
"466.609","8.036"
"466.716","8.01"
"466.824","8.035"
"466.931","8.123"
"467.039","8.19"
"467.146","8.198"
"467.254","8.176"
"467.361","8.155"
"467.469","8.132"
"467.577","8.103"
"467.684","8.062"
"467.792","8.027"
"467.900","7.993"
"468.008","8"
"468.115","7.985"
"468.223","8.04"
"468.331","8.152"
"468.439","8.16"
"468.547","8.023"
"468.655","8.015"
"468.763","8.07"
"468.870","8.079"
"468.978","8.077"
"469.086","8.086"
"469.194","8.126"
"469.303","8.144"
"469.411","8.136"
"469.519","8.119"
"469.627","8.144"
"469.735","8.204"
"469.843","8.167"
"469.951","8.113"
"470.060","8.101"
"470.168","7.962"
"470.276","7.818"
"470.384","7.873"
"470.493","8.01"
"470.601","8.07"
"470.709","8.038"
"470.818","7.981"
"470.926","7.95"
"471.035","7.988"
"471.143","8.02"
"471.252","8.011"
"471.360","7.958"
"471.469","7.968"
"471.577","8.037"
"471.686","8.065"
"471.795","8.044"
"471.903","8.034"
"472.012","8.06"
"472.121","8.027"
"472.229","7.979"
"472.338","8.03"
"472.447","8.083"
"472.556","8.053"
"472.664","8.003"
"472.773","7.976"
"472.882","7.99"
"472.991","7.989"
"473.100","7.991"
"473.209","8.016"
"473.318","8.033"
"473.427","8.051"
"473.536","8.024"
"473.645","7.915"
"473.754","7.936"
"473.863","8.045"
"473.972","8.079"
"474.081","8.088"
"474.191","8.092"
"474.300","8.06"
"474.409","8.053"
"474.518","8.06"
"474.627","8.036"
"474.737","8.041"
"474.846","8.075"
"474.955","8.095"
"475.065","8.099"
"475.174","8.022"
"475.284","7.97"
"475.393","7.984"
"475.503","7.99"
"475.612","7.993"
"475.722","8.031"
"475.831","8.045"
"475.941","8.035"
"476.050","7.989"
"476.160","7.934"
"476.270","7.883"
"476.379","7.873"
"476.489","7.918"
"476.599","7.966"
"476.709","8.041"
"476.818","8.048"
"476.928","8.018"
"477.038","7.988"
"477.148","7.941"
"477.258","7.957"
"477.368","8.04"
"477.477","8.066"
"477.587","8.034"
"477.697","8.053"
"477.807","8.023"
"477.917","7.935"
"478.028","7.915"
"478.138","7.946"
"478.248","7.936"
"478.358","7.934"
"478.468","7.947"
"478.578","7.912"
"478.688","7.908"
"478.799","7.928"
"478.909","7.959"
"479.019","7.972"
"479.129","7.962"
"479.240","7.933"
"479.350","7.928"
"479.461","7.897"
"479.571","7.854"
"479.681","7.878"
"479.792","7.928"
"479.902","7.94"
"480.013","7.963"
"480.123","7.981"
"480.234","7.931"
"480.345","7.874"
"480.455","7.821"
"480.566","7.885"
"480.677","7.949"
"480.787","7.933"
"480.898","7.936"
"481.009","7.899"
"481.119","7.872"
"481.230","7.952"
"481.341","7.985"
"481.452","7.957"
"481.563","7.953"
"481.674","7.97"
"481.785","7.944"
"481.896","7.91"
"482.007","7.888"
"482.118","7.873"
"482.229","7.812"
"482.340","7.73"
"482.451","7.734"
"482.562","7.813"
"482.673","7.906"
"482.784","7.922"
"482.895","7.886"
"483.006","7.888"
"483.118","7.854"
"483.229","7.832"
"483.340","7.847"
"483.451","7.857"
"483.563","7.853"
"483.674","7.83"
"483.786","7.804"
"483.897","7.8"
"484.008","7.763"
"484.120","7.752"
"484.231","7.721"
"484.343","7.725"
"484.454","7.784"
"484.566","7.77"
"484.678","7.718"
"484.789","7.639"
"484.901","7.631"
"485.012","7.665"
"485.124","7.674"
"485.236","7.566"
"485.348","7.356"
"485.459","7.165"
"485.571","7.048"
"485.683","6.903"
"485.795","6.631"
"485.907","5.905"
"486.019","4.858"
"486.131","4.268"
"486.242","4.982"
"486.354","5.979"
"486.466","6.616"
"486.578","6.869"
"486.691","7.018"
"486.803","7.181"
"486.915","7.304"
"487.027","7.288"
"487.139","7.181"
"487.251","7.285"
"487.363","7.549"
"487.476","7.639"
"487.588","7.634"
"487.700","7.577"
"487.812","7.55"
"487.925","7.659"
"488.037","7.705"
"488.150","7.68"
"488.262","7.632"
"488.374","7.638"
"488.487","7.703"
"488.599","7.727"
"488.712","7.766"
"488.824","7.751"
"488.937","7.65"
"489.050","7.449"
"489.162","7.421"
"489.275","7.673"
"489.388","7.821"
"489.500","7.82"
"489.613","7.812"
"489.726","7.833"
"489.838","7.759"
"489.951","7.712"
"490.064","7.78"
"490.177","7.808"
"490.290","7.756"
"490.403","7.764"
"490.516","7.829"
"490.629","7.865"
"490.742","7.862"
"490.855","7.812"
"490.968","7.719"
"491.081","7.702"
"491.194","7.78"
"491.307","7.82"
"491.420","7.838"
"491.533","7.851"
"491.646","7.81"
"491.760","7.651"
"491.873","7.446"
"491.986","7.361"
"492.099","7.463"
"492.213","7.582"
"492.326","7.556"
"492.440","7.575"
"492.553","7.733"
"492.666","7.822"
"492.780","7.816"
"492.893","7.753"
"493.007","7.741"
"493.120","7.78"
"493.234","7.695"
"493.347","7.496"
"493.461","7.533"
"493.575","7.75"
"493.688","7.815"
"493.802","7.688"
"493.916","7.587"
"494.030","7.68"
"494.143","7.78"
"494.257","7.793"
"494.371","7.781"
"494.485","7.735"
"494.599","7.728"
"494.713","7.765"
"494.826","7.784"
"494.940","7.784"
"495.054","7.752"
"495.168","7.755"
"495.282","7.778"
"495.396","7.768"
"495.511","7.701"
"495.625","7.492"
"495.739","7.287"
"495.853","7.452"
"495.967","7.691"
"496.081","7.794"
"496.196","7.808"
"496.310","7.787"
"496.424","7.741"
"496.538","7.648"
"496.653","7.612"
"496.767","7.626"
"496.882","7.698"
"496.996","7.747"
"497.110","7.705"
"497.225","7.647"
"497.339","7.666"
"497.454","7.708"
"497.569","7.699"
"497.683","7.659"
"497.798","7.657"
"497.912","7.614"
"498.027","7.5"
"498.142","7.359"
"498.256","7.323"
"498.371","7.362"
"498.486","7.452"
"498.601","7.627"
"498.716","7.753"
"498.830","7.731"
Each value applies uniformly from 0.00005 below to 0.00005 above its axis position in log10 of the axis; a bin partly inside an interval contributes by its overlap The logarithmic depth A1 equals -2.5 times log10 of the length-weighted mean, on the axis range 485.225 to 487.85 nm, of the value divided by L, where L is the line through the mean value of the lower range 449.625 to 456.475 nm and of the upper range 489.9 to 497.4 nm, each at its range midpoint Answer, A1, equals 0.15 mag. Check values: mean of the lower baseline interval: 8.18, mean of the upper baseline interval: 7.7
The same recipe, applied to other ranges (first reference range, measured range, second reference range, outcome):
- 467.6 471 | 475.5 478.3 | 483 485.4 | -0.01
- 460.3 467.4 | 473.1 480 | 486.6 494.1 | -0.01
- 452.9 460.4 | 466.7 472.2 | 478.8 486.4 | -0.02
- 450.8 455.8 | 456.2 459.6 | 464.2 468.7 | -0.01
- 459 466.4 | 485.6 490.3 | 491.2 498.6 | 0.08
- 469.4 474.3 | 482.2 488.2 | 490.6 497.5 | 0.07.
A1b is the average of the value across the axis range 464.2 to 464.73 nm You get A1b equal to 8.12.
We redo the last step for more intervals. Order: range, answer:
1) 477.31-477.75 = 8.06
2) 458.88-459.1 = 8.16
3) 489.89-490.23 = 7.75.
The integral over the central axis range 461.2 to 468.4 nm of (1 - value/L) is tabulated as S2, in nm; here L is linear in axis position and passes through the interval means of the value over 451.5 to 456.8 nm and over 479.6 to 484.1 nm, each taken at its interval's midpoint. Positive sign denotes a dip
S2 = -0.07 nm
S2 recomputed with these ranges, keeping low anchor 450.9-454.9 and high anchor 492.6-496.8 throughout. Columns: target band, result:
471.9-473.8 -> -0.02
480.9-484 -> -0.01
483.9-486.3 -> 0.24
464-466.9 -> -0.03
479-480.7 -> -0.01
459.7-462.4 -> -0.03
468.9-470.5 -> -0.02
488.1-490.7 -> 0.01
